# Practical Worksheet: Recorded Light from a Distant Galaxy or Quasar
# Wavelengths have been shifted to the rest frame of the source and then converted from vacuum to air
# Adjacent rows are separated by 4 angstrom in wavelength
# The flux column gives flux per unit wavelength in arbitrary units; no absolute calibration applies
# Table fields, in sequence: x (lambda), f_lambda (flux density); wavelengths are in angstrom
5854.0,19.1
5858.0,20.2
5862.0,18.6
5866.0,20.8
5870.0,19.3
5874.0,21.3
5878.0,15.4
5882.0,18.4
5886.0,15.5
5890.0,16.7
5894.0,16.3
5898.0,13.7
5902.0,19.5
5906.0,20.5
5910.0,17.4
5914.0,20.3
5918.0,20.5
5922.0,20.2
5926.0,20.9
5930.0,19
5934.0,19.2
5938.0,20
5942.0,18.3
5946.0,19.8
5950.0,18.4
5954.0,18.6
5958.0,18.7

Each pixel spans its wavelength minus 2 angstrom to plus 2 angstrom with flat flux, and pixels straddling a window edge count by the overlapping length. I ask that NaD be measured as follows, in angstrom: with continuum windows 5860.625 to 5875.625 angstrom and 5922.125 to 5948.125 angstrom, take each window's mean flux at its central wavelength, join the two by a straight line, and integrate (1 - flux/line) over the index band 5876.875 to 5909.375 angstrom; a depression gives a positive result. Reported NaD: 4.6 angstrom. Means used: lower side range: 20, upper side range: 19.6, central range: 17.1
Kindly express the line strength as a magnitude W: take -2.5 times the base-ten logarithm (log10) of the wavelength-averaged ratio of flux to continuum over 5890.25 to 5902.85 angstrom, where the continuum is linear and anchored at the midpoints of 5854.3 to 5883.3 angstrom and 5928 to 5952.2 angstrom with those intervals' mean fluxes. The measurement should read 0.177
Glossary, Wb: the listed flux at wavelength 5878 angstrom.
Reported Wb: 15.4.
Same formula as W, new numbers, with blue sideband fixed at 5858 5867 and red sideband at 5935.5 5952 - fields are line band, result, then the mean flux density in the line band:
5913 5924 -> -0.057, 20.3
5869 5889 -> 0.100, 17.9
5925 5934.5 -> -0.024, 19.7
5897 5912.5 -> 0.074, 18.1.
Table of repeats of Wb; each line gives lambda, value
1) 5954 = 18.6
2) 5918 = 20.5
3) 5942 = 18.3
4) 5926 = 20.9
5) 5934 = 19.2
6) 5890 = 16.7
